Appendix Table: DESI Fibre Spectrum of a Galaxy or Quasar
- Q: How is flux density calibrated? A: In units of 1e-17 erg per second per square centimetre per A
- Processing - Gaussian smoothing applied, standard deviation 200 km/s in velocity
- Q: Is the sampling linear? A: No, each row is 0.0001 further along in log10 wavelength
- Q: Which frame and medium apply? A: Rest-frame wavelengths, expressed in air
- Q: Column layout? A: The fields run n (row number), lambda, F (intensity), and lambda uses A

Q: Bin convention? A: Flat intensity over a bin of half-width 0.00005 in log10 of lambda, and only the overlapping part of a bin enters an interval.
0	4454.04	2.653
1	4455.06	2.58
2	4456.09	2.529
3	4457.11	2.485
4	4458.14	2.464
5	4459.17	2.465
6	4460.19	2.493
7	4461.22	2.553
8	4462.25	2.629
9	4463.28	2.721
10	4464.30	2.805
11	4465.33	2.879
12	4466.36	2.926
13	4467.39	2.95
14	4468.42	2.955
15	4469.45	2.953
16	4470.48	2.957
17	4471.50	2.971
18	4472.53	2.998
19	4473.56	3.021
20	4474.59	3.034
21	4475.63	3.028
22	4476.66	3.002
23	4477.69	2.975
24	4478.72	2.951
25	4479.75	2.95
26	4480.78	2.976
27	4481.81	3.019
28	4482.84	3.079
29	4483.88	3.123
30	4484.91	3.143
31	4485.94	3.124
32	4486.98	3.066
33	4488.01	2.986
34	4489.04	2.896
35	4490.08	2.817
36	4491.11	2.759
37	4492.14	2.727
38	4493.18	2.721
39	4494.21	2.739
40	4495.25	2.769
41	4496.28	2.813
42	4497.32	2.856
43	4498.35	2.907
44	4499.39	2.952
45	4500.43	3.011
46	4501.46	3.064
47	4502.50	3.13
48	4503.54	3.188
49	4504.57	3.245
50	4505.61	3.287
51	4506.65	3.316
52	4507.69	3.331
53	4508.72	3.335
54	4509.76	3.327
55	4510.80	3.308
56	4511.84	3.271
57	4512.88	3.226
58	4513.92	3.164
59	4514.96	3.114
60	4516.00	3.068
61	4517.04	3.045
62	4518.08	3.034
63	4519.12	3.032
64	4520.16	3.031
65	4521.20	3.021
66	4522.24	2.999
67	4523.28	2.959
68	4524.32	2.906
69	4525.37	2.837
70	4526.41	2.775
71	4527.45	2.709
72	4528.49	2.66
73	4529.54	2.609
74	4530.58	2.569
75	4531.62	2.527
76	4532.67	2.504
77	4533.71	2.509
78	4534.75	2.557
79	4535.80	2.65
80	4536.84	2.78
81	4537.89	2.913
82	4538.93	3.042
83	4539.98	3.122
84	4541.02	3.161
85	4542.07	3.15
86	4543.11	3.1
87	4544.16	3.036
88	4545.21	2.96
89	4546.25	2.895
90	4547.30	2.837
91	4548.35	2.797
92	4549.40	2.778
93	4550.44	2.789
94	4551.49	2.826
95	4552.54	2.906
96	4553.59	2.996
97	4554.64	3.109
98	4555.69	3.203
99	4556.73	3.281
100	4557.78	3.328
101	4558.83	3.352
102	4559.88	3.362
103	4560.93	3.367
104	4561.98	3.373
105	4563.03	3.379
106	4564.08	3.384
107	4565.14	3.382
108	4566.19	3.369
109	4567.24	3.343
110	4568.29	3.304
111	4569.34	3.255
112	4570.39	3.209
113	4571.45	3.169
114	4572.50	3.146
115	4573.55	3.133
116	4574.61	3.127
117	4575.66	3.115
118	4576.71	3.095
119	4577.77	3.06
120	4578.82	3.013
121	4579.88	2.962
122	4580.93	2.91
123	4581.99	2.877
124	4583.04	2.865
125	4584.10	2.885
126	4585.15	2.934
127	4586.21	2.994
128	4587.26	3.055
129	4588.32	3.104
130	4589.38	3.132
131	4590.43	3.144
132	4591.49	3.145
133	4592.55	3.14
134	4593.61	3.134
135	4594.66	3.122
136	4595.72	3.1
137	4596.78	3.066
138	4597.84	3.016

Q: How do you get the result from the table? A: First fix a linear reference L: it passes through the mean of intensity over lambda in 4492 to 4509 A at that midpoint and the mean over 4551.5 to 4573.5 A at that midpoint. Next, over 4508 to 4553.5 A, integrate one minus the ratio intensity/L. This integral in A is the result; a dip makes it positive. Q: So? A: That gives 3.0 A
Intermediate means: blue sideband 3.03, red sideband 3.25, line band 2.93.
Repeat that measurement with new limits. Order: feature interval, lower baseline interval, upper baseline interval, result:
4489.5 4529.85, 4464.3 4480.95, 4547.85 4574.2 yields 0.7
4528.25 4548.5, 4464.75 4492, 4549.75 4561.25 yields 1.8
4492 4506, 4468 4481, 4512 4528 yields 0.1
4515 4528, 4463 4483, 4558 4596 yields 0.4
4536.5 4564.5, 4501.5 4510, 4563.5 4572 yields 1.7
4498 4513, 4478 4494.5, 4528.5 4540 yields -1.9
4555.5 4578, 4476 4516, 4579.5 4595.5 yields -1.7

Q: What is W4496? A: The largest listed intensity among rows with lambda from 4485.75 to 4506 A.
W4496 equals 3.287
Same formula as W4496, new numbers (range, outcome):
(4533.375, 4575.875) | 3.384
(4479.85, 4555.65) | 3.335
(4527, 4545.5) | 3.161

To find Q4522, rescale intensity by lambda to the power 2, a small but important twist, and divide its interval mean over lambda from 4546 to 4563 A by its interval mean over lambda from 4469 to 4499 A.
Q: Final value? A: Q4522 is 1.08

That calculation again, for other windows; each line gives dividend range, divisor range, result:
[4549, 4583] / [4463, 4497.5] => 1.12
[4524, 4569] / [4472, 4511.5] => 1.01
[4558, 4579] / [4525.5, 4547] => 1.17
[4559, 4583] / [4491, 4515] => 1.07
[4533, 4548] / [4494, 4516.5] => 0.95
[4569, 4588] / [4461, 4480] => 1.10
